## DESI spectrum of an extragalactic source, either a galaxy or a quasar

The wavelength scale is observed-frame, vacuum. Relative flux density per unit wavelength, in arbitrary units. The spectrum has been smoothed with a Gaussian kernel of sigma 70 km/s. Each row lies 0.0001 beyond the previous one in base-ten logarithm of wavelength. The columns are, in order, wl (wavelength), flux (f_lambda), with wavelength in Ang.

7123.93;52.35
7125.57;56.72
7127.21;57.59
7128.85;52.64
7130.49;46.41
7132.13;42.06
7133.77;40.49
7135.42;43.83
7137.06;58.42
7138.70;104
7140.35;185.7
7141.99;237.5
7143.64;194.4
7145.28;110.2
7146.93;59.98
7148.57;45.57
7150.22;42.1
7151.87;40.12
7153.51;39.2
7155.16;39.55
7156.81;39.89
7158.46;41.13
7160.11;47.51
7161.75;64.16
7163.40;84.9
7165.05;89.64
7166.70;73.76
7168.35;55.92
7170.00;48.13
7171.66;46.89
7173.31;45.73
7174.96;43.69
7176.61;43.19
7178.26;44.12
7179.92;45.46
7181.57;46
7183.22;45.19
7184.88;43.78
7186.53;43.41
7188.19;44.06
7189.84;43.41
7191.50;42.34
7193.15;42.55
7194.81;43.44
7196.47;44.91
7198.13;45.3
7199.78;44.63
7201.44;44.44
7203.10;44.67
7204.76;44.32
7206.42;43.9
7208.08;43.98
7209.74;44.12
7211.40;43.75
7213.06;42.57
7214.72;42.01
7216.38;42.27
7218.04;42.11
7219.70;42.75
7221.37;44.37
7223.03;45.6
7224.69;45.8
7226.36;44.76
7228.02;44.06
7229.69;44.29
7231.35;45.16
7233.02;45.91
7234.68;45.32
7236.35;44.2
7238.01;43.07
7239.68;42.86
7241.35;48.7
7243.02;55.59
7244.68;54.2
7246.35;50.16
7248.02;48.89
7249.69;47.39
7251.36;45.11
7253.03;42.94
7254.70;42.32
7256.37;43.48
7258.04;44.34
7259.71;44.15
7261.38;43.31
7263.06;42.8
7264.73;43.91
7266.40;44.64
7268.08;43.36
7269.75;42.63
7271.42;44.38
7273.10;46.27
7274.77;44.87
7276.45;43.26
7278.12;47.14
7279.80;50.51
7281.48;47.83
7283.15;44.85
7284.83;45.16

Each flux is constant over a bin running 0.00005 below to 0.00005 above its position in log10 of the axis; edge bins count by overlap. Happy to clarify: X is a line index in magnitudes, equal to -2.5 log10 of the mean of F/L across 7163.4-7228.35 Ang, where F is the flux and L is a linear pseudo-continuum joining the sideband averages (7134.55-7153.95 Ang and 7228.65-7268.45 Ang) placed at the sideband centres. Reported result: 0.458 mag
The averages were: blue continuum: 97.7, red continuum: 45.7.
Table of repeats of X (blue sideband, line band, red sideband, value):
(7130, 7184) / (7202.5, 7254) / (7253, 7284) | 0.164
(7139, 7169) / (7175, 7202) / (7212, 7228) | 0.373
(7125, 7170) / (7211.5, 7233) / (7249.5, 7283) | 0.250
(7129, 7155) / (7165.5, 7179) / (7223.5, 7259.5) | 0.378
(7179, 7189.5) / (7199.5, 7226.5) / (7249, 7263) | 0.013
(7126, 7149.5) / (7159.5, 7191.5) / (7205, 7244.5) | 0.335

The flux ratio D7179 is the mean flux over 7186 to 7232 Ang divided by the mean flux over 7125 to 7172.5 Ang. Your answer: 0.6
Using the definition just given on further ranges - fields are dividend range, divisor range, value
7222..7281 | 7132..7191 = 0.69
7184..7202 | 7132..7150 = 0.43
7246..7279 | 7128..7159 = 0.58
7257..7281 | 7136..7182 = 0.62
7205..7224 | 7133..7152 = 0.44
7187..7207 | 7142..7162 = 0.62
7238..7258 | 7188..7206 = 1.07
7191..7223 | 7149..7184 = 0.86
